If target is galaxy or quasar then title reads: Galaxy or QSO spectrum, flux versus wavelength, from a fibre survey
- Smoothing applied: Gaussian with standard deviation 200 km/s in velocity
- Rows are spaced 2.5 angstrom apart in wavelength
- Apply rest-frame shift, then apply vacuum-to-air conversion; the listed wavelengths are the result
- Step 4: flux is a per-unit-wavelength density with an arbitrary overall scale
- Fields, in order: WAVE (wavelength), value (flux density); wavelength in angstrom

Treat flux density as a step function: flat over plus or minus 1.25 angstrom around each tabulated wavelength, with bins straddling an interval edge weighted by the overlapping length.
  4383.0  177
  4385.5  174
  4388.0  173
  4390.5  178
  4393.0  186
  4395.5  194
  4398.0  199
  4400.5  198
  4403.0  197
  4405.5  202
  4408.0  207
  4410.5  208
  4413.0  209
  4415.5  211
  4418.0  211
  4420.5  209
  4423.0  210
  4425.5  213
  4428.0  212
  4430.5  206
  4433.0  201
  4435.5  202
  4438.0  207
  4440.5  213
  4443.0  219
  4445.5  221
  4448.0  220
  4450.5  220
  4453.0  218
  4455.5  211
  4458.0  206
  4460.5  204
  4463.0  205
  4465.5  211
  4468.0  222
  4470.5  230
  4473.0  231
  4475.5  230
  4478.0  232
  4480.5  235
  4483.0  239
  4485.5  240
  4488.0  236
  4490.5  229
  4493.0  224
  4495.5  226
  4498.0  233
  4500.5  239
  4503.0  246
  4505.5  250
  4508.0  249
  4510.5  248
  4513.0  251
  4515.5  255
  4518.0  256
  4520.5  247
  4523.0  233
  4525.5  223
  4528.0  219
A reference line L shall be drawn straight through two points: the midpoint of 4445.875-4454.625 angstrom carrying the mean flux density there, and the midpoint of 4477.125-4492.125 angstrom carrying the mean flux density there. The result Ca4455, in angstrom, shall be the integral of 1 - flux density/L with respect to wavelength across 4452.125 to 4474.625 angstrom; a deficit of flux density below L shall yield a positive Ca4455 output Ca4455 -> 1.0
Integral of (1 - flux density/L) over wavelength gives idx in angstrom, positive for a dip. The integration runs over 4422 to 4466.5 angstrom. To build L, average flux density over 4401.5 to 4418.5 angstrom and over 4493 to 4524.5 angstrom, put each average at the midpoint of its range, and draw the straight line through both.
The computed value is 1.6 angstrom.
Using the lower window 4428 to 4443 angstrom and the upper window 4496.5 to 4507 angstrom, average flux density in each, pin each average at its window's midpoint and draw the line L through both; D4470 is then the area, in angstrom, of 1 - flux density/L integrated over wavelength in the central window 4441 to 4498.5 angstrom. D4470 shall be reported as 0.5 angstrom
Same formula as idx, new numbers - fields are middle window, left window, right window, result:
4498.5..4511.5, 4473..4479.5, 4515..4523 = -0.1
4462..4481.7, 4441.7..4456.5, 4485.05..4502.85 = 0.1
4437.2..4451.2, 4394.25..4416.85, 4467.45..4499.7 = 0.0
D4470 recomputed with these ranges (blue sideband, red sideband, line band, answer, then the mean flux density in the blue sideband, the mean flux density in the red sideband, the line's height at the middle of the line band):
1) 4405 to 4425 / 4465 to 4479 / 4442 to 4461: 0.4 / 209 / 227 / 220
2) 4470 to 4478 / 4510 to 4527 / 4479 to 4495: 0.1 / 231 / 244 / 235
